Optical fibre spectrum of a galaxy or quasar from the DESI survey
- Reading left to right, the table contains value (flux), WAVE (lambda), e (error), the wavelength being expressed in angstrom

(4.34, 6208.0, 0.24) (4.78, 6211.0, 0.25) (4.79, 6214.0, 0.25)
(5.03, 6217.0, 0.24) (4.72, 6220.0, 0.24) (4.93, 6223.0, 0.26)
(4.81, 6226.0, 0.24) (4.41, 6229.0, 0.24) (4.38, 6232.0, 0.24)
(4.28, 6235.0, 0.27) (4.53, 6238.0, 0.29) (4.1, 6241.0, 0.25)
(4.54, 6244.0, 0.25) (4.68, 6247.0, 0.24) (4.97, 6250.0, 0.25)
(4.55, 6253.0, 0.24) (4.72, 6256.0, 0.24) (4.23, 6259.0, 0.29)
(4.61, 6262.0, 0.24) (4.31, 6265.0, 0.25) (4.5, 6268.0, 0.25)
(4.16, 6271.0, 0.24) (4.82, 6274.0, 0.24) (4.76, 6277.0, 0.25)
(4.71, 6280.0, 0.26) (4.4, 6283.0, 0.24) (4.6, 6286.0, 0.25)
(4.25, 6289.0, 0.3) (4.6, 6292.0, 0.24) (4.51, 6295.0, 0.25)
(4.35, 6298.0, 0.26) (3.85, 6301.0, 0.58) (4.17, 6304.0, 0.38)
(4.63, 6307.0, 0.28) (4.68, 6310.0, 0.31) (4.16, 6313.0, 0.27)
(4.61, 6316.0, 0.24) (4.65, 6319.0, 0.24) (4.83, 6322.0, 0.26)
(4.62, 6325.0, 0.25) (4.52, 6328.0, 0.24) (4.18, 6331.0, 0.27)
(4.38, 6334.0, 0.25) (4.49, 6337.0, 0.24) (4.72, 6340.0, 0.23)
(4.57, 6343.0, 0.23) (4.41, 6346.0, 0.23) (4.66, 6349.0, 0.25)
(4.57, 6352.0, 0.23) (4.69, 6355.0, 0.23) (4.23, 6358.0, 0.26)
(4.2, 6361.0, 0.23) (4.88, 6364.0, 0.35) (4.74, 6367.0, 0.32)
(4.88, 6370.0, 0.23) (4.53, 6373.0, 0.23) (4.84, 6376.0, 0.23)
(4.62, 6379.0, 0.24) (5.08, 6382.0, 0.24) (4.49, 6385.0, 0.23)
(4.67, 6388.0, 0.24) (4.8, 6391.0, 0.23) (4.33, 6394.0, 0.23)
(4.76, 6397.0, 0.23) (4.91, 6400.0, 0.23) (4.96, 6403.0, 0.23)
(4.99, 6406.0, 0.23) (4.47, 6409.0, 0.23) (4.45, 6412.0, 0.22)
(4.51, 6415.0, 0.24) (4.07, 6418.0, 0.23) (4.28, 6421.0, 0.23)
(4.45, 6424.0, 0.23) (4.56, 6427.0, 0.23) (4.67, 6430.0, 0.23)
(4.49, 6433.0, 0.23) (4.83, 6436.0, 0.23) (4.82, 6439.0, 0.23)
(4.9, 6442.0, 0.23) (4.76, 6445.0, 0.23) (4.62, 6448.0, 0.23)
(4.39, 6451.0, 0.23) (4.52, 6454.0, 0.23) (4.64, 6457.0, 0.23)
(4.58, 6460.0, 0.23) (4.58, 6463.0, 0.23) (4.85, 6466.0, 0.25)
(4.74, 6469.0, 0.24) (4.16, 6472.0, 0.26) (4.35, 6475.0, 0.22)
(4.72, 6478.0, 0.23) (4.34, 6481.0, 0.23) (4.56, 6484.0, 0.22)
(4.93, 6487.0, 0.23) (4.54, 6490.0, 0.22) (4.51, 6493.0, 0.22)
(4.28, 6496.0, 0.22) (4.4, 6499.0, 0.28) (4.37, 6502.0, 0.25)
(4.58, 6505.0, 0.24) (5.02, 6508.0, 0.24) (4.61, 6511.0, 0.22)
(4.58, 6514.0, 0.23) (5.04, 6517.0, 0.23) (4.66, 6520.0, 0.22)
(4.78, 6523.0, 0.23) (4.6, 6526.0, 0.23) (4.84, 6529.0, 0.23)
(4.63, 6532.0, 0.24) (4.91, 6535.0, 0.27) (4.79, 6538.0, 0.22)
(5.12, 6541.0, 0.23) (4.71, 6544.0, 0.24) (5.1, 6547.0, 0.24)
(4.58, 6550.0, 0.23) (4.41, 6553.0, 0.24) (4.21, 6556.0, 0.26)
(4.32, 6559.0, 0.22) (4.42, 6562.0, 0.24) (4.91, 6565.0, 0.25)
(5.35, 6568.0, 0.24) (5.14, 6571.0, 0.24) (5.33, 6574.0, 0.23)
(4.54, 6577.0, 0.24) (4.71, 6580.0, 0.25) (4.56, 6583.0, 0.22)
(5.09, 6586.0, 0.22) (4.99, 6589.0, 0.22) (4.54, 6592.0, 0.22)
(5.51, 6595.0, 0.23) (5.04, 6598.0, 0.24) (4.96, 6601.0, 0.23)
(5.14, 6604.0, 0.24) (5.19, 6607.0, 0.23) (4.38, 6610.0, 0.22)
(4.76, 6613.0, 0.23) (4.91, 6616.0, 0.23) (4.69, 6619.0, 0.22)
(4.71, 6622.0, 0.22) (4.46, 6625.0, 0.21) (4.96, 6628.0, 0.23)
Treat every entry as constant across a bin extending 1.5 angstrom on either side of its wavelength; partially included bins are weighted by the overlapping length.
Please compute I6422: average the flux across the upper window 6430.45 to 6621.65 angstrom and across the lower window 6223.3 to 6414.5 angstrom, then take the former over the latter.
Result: 1.04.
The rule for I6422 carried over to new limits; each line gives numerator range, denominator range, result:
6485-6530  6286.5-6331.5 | 1.04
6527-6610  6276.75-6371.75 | 1.07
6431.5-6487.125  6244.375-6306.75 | 1.03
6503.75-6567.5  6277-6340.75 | 1.05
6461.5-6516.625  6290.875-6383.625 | 1.01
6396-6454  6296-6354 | 1.03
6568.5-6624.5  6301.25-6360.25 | 1.09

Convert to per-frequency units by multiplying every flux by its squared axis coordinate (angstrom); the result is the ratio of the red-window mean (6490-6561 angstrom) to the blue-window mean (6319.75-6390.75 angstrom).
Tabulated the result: 1.06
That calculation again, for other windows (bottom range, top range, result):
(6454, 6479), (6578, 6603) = 1.12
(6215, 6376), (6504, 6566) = 1.12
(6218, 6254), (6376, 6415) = 1.08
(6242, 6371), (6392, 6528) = 1.07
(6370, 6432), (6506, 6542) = 1.08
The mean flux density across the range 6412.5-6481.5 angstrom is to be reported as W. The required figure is 4.56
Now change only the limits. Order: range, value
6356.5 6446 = 4.64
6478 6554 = 4.68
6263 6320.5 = 4.46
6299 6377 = 4.52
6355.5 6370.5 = 4.57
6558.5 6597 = 4.89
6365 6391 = 4.74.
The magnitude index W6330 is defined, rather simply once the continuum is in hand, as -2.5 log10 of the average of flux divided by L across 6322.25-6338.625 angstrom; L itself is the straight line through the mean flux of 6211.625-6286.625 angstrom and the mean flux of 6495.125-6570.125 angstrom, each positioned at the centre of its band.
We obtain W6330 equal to 0.03 mag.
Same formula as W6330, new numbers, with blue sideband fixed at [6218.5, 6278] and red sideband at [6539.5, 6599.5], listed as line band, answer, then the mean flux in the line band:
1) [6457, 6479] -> 0.04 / 4.57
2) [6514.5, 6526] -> 0.00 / 4.78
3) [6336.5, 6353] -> 0.01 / 4.57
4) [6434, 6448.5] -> -0.02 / 4.79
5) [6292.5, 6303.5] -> 0.08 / 4.26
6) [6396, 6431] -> 0.02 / 4.59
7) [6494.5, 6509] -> 0.06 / 4.51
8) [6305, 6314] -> 0.03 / 4.49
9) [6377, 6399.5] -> -0.01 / 4.69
